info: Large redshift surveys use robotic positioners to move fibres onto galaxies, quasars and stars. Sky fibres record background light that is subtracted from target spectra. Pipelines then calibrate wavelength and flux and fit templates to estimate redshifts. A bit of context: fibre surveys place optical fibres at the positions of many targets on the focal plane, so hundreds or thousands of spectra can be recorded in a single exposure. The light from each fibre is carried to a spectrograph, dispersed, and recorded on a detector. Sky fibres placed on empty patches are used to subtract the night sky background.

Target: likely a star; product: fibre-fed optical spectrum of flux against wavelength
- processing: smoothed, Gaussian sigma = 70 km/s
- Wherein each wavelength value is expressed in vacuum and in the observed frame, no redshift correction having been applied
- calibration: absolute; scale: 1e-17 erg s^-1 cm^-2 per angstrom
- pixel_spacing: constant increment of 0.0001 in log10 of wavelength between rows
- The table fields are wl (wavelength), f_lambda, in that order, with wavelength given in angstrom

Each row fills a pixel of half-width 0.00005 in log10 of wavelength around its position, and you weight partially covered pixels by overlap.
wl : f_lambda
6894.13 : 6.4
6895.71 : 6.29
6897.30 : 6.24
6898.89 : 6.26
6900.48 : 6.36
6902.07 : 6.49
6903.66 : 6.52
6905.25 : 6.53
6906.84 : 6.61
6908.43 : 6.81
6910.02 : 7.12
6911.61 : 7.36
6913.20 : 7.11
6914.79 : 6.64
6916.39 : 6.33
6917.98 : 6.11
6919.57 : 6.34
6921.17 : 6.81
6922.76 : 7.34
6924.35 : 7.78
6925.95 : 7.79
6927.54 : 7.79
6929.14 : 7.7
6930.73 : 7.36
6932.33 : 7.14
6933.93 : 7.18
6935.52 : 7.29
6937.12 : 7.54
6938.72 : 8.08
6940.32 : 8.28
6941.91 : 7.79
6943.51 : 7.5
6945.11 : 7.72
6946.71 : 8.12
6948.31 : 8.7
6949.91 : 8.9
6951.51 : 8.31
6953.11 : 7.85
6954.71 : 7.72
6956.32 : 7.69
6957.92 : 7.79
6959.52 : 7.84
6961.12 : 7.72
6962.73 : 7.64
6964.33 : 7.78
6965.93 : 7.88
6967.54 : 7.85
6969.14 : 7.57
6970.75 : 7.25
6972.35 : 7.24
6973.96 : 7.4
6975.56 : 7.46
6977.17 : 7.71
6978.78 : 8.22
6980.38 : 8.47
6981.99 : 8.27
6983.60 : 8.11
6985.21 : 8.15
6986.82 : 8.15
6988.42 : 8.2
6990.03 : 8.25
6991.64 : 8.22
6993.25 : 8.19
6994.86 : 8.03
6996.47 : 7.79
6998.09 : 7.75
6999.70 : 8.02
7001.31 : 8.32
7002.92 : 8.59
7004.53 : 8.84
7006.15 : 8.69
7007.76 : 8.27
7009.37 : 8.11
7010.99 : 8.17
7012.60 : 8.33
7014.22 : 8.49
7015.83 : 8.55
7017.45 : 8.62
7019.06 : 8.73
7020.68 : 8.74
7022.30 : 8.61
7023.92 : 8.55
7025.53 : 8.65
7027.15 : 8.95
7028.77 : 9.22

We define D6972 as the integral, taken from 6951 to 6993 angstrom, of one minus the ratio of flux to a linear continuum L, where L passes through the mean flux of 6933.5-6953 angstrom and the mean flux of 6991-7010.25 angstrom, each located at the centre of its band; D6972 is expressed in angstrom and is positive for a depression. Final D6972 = 1.2 angstrom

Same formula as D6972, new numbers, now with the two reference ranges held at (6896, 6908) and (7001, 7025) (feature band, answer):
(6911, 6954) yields -3.1 angstrom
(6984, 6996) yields -0.1 angstrom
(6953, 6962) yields -0.3 angstrom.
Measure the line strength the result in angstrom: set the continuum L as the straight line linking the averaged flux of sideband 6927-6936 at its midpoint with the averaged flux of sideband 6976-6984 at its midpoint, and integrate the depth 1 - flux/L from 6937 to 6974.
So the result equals -0.5 angstrom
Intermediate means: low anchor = 7.4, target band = 7.85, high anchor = 8.12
